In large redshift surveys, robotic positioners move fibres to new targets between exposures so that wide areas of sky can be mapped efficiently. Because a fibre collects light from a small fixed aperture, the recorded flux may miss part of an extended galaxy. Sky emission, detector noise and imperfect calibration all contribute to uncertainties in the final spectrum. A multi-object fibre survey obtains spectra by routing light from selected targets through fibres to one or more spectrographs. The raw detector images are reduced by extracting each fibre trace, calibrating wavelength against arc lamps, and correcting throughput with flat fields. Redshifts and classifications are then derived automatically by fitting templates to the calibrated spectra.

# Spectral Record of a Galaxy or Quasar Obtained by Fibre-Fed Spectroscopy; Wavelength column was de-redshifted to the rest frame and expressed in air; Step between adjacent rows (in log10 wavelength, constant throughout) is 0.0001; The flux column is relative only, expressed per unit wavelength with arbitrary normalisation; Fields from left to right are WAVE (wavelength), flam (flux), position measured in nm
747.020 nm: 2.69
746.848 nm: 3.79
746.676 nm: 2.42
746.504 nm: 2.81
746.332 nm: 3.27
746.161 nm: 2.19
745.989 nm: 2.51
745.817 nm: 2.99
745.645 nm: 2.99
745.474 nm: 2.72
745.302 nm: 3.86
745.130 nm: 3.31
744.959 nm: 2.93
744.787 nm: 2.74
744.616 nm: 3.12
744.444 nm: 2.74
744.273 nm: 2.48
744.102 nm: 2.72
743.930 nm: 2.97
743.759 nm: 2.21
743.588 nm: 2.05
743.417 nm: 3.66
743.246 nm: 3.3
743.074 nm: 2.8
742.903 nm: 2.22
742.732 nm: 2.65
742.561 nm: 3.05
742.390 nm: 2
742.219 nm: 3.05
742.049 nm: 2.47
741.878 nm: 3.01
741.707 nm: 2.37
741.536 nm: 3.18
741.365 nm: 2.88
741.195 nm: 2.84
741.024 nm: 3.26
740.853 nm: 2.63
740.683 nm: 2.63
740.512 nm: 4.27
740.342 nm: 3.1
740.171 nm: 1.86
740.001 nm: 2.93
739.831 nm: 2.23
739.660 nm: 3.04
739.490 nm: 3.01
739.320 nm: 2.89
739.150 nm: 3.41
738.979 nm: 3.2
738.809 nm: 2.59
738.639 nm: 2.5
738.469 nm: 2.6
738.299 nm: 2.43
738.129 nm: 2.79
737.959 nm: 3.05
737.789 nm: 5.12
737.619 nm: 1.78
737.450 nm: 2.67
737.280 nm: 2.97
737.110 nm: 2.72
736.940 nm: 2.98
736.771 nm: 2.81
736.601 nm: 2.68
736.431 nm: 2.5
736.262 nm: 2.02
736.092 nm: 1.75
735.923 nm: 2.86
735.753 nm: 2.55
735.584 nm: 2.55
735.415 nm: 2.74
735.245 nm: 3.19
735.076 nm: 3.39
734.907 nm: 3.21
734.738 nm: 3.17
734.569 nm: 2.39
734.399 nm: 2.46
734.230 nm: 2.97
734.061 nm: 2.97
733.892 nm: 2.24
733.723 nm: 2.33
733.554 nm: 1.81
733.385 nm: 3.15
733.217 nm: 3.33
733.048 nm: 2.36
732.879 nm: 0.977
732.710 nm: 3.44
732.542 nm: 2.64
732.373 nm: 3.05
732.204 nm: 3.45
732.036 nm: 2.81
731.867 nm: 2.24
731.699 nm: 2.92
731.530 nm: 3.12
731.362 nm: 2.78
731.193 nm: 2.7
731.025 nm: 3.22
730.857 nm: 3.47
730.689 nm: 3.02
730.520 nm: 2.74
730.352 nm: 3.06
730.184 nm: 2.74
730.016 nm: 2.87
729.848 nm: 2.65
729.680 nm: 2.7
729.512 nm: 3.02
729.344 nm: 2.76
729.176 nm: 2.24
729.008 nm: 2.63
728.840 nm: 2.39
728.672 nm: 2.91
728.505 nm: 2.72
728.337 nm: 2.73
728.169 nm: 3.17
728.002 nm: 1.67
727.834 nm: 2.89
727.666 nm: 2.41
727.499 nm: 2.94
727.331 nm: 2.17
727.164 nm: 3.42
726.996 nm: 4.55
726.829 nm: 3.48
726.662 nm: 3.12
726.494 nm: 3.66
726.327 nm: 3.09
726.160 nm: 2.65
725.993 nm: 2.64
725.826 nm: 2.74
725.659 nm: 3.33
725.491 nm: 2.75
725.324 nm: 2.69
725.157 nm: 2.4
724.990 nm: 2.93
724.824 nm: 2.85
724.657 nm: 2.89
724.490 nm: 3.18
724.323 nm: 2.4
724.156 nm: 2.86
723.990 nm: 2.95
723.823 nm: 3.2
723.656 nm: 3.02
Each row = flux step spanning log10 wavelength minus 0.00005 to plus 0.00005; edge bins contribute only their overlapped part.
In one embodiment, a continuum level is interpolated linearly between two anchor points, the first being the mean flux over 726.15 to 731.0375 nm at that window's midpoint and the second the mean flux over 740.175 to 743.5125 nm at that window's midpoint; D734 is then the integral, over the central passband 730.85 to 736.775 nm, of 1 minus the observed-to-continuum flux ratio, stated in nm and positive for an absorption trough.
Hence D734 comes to 0.36 nm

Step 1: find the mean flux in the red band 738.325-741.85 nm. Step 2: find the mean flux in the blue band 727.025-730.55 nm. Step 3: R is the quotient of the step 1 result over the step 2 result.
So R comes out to 1.05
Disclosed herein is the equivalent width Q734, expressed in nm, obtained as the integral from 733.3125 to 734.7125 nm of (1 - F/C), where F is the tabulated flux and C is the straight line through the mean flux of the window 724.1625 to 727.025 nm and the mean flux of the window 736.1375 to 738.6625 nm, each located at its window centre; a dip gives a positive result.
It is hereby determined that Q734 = 0.132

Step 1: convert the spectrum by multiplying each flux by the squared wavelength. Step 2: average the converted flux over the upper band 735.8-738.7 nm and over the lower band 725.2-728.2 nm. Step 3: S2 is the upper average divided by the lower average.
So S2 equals 0.95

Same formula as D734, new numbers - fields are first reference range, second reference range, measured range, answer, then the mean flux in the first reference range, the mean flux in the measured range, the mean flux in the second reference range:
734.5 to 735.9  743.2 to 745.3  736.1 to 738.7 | 0.136 nm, 2.9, 2.75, 2.88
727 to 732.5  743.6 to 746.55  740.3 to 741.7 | -0.111 nm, 2.82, 3.06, 2.84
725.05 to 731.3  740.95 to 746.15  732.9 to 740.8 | 0.206 nm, 2.87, 2.77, 2.83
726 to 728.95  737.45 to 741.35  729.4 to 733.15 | 0.134 nm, 2.93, 2.82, 2.91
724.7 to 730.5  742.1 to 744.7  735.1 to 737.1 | 0.112 nm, 2.85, 2.63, 2.73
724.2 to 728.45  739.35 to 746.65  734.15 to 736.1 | 0.040 nm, 2.91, 2.81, 2.83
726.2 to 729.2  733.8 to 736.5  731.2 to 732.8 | -0.082 nm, 2.91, 2.92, 2.69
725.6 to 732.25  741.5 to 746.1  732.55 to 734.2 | 0.192 nm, 2.89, 2.53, 2.81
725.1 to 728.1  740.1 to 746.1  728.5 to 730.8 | 0.123 nm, 2.93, 2.76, 2.84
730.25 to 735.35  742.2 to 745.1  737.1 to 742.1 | -0.198 nm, 2.82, 2.89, 2.75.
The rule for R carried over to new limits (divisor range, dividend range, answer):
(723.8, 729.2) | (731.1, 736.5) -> 0.94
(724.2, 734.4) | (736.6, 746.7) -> 1.01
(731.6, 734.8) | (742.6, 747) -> 1.07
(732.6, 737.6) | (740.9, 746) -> 1.07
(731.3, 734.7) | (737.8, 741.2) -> 1.09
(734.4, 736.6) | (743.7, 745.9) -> 1.09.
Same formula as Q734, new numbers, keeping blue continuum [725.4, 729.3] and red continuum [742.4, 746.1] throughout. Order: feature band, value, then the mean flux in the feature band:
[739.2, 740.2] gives 0.04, 2.73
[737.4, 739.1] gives -0.02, 2.89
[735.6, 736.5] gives 0.16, 2.35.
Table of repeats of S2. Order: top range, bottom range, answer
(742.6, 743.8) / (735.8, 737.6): 1.08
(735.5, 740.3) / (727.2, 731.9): 1.01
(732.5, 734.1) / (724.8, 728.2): 0.87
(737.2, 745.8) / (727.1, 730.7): 1.09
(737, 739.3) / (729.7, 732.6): 1.02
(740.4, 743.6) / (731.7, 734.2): 1.12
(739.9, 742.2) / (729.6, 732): 1.03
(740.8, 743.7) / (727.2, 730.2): 1.09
